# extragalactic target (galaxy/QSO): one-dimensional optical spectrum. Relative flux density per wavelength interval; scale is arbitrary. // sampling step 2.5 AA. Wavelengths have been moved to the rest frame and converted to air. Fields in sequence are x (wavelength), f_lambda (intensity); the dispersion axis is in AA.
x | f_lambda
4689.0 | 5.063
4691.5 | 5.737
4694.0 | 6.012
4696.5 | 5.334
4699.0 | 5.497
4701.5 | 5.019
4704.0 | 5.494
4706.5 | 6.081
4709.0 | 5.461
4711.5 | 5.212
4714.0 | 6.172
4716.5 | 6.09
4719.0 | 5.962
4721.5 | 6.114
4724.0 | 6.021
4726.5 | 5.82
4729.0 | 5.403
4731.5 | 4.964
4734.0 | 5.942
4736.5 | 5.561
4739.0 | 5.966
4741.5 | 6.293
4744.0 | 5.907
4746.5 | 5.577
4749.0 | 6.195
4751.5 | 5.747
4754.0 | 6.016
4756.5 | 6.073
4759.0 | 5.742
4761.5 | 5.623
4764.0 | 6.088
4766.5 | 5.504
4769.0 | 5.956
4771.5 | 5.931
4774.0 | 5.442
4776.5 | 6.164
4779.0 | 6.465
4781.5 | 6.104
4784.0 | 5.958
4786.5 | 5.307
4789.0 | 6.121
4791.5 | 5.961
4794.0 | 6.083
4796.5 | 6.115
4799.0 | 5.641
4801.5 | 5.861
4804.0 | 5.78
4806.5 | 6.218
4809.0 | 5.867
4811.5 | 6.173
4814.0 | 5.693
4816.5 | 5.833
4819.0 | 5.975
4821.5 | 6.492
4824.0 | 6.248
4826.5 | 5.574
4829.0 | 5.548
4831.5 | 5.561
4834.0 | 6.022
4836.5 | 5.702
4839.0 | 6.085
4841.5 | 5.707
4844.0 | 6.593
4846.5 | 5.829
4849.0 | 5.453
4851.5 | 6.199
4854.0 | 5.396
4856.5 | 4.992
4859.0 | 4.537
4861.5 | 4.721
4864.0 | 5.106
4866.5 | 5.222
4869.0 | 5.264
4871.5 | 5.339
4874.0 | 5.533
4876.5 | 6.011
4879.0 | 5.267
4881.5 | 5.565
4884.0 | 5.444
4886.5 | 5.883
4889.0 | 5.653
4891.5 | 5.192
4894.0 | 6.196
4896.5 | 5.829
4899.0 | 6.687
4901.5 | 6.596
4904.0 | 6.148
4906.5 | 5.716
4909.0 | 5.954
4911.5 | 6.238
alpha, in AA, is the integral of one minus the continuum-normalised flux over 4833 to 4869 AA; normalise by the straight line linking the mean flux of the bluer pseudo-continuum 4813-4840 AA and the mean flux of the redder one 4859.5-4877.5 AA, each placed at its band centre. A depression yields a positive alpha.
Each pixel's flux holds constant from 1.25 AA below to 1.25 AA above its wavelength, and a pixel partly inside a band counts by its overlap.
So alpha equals 0.04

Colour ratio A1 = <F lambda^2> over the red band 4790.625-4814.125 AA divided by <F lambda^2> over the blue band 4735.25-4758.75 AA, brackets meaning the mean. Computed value 1.03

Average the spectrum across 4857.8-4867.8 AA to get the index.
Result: 4.9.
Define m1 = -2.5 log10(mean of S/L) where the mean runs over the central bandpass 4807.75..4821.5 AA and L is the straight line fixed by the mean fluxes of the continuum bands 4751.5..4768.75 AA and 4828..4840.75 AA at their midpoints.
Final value -0.030 mag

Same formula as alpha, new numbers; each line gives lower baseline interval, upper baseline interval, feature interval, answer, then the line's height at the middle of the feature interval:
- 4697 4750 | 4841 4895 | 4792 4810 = -1.05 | 5.61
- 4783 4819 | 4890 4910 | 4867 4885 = 1.57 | 6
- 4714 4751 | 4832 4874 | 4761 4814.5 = -2.09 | 5.7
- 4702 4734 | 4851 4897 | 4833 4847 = -1.30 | 5.49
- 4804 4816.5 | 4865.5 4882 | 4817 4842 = -0.40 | 5.8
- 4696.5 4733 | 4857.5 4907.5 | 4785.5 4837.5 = -2.58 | 5.62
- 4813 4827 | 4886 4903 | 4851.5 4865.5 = 2.19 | 6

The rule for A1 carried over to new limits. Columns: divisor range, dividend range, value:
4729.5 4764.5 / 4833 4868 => 0.99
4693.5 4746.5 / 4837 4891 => 1.02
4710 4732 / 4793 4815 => 1.06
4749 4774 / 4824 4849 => 1.03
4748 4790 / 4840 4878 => 0.96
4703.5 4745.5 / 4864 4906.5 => 1.06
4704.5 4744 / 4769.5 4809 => 1.05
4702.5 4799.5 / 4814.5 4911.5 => 1.02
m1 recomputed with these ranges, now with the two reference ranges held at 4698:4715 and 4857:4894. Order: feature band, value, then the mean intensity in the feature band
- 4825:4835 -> -0.053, 5.68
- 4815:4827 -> -0.118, 6.05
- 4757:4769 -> -0.057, 5.78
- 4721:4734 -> -0.026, 5.67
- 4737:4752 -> -0.081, 5.94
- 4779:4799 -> -0.096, 5.96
